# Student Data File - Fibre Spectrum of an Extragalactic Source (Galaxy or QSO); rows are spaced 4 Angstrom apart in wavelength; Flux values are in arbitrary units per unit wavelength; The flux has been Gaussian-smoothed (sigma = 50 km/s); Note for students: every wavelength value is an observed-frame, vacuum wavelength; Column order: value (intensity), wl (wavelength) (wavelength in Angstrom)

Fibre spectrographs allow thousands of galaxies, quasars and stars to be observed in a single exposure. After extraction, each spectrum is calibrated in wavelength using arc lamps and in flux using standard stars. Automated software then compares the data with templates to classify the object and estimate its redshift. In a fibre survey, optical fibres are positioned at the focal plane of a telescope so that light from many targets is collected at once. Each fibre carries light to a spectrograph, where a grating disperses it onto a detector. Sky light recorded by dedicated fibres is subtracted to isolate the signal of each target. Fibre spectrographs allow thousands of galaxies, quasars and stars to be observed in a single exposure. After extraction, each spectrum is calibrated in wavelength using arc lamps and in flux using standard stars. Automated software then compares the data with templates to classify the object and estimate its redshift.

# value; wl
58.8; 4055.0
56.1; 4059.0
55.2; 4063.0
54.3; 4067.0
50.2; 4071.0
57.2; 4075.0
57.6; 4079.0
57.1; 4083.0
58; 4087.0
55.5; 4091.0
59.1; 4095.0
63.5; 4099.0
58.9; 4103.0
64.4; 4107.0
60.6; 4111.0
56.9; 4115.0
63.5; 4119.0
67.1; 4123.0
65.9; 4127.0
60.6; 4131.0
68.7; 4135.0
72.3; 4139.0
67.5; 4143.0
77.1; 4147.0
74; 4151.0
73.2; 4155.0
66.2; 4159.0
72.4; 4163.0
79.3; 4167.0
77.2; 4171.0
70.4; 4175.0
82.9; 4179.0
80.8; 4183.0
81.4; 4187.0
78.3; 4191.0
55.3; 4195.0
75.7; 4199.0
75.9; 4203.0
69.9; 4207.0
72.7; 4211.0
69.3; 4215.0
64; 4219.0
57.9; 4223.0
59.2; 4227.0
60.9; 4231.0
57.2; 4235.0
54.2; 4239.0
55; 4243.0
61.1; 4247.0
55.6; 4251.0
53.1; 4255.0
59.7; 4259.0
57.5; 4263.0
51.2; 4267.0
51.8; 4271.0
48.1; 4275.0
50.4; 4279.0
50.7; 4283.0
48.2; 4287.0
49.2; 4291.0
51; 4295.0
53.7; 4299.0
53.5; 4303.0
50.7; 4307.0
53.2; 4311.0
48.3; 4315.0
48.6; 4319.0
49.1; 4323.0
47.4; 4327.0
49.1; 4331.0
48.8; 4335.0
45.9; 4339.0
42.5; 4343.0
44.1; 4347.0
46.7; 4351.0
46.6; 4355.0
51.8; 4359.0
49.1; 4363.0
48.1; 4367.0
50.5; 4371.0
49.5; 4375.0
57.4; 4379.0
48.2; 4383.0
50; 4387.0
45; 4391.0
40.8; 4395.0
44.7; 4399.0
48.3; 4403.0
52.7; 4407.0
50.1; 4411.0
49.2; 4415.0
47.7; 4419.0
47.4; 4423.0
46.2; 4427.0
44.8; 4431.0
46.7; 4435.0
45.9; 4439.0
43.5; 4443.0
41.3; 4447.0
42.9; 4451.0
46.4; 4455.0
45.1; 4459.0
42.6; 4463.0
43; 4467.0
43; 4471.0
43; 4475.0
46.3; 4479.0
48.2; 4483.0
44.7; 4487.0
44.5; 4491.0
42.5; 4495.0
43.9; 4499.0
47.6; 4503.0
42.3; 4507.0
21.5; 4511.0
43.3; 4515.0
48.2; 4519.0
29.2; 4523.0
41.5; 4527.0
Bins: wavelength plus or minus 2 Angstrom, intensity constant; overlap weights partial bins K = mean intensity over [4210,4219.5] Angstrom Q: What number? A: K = 69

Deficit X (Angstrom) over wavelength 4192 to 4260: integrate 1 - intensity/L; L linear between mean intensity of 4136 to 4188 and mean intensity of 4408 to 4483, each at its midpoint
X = 5.8 Angstrom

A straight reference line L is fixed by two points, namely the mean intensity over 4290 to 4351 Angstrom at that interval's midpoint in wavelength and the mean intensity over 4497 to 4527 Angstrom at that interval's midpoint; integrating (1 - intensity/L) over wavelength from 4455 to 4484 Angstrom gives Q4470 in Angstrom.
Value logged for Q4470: -2.0 Angstrom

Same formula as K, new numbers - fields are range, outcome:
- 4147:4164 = 72.1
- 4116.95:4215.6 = 71.9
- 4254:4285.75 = 52.7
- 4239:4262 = 56.7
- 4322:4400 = 47.8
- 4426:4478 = 44.2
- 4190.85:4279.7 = 60.4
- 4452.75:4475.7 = 43.9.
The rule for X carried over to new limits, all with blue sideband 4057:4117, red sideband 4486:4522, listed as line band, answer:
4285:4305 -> -0.60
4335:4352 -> 0.94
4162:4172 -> -4.04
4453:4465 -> -0.37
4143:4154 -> -3.70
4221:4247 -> -2.85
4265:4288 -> 0.10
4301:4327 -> -0.74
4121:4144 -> -4.57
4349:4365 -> -0.43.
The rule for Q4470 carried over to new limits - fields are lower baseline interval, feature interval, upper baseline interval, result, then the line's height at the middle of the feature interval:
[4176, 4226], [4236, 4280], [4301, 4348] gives 4.7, 61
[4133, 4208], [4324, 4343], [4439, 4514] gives 3.3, 57.3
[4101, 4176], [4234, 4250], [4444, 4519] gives 1.0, 60.6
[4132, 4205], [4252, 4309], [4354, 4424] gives 8.3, 61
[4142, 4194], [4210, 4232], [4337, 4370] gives 1.1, 67.1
